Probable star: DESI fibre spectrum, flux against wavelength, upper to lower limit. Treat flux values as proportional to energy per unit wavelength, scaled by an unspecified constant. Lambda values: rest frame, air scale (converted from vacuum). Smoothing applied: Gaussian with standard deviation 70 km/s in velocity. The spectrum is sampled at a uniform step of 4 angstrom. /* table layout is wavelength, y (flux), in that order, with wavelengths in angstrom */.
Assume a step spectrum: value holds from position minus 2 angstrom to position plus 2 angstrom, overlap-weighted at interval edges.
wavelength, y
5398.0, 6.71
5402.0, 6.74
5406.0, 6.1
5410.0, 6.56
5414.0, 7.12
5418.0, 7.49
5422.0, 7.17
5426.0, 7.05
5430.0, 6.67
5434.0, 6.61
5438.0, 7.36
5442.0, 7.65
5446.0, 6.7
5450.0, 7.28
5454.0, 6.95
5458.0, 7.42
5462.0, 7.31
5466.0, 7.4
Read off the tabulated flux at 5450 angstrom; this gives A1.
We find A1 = 7.28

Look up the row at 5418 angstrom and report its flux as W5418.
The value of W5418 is 7.49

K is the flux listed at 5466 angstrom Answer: 7.4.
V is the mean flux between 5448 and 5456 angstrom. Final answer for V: 7.12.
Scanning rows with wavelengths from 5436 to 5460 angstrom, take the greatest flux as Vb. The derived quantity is 7.65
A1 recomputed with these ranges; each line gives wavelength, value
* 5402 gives 6.74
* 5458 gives 7.42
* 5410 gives 6.56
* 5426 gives 7.05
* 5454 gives 6.95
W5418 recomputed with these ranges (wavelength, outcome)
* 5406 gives 6.1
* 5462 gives 7.31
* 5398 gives 6.71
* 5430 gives 6.67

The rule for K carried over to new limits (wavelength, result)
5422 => 7.17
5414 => 7.12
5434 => 6.61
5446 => 6.7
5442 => 7.65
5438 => 7.36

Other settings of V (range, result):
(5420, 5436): 6.88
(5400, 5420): 6.8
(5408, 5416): 6.84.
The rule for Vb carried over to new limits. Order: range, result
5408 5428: 7.49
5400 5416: 7.12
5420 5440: 7.36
